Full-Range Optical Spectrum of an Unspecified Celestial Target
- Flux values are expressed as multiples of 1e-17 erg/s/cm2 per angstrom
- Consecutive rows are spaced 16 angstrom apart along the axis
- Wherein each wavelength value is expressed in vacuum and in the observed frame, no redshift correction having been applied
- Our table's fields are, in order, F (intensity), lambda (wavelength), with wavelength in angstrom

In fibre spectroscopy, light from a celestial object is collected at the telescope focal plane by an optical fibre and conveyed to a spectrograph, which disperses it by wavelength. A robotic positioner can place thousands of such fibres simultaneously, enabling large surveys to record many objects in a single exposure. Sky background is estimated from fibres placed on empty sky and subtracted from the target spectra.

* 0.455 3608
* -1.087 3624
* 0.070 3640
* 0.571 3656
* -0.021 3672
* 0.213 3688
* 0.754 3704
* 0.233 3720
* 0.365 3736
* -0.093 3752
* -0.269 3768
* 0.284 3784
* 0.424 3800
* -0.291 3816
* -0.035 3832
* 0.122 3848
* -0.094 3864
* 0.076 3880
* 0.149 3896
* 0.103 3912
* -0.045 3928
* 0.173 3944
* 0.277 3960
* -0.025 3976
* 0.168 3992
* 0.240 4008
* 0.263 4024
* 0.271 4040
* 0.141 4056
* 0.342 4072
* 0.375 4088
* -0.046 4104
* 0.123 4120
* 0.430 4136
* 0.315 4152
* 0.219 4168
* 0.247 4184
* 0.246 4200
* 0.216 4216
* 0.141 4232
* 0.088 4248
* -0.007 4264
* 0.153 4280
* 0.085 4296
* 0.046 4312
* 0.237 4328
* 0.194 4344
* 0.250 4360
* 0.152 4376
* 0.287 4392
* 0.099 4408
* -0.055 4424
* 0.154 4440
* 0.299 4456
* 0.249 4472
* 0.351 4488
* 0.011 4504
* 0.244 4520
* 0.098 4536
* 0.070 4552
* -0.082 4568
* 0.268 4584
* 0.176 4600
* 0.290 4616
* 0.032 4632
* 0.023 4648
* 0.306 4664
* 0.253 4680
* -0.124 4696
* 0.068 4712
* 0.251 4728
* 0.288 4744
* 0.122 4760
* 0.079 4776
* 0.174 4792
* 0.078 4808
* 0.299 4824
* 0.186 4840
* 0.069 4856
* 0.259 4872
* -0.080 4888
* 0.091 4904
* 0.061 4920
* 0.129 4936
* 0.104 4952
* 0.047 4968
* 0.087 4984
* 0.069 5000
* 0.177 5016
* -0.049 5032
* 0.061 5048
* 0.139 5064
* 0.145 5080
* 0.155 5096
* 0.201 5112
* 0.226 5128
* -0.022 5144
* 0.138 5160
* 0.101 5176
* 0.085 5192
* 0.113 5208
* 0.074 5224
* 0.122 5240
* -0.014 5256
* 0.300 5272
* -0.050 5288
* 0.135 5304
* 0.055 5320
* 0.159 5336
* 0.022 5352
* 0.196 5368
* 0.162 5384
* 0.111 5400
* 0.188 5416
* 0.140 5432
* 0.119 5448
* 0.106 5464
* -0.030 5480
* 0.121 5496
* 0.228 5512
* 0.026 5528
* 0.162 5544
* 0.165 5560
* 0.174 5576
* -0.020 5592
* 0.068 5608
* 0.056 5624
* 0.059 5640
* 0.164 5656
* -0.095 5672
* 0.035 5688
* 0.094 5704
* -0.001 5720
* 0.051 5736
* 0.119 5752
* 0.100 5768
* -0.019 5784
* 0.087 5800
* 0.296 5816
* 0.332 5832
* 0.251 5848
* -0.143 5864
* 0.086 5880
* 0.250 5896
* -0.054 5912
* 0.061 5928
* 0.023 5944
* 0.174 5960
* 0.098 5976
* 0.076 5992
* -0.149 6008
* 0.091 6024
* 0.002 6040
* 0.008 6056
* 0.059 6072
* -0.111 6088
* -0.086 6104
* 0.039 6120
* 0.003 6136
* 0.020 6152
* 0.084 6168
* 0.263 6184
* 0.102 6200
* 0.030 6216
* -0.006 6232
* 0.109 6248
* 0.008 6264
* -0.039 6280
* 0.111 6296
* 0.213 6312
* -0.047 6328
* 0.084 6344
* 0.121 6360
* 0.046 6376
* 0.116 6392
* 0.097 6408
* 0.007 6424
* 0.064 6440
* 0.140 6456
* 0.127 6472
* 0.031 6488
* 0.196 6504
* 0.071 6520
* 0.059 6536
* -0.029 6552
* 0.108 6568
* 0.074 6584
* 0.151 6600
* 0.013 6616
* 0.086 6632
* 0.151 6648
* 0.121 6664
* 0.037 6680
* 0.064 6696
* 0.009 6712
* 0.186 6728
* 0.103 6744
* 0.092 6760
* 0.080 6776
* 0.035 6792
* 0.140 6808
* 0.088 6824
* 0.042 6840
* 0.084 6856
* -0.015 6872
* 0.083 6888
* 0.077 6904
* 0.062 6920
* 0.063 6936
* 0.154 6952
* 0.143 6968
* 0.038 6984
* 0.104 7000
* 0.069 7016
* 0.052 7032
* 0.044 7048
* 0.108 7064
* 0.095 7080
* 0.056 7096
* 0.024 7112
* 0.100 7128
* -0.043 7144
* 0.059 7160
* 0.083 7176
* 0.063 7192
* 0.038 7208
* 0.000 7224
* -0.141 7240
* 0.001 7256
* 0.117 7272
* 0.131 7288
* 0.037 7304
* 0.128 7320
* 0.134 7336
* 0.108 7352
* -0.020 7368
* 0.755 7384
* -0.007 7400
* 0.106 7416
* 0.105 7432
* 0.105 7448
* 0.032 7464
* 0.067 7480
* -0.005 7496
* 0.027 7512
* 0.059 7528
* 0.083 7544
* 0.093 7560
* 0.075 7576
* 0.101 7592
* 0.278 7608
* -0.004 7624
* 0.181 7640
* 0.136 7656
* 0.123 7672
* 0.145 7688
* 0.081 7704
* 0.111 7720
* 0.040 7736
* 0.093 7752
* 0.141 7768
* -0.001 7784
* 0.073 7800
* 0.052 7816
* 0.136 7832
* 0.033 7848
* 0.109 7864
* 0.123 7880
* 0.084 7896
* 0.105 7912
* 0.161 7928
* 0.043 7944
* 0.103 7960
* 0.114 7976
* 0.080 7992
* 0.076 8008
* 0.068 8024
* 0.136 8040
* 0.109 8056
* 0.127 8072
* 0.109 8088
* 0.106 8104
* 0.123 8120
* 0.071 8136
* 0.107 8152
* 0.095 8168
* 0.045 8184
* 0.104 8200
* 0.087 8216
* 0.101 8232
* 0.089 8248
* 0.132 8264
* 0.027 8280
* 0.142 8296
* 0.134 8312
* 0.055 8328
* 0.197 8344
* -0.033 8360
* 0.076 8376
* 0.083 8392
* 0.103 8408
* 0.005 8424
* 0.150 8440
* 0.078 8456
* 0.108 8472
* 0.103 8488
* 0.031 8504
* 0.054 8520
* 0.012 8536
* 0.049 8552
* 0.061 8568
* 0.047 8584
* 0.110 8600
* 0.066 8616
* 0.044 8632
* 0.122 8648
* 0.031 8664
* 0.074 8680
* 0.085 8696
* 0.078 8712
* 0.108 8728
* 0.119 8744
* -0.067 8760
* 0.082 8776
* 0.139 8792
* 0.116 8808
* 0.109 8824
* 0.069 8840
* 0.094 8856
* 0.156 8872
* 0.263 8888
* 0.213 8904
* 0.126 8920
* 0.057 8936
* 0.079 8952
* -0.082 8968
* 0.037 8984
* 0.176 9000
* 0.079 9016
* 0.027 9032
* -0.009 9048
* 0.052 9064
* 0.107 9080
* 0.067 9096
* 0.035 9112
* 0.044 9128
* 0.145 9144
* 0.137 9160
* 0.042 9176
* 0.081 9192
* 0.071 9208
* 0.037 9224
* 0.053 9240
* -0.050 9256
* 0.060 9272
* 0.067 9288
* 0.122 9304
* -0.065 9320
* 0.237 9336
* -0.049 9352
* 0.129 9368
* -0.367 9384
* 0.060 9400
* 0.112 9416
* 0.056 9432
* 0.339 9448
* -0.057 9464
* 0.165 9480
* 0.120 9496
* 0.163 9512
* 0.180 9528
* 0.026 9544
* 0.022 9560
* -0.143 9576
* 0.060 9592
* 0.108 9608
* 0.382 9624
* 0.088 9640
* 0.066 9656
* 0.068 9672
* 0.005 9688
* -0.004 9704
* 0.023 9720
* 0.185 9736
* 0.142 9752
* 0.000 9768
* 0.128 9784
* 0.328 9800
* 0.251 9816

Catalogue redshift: 0.980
